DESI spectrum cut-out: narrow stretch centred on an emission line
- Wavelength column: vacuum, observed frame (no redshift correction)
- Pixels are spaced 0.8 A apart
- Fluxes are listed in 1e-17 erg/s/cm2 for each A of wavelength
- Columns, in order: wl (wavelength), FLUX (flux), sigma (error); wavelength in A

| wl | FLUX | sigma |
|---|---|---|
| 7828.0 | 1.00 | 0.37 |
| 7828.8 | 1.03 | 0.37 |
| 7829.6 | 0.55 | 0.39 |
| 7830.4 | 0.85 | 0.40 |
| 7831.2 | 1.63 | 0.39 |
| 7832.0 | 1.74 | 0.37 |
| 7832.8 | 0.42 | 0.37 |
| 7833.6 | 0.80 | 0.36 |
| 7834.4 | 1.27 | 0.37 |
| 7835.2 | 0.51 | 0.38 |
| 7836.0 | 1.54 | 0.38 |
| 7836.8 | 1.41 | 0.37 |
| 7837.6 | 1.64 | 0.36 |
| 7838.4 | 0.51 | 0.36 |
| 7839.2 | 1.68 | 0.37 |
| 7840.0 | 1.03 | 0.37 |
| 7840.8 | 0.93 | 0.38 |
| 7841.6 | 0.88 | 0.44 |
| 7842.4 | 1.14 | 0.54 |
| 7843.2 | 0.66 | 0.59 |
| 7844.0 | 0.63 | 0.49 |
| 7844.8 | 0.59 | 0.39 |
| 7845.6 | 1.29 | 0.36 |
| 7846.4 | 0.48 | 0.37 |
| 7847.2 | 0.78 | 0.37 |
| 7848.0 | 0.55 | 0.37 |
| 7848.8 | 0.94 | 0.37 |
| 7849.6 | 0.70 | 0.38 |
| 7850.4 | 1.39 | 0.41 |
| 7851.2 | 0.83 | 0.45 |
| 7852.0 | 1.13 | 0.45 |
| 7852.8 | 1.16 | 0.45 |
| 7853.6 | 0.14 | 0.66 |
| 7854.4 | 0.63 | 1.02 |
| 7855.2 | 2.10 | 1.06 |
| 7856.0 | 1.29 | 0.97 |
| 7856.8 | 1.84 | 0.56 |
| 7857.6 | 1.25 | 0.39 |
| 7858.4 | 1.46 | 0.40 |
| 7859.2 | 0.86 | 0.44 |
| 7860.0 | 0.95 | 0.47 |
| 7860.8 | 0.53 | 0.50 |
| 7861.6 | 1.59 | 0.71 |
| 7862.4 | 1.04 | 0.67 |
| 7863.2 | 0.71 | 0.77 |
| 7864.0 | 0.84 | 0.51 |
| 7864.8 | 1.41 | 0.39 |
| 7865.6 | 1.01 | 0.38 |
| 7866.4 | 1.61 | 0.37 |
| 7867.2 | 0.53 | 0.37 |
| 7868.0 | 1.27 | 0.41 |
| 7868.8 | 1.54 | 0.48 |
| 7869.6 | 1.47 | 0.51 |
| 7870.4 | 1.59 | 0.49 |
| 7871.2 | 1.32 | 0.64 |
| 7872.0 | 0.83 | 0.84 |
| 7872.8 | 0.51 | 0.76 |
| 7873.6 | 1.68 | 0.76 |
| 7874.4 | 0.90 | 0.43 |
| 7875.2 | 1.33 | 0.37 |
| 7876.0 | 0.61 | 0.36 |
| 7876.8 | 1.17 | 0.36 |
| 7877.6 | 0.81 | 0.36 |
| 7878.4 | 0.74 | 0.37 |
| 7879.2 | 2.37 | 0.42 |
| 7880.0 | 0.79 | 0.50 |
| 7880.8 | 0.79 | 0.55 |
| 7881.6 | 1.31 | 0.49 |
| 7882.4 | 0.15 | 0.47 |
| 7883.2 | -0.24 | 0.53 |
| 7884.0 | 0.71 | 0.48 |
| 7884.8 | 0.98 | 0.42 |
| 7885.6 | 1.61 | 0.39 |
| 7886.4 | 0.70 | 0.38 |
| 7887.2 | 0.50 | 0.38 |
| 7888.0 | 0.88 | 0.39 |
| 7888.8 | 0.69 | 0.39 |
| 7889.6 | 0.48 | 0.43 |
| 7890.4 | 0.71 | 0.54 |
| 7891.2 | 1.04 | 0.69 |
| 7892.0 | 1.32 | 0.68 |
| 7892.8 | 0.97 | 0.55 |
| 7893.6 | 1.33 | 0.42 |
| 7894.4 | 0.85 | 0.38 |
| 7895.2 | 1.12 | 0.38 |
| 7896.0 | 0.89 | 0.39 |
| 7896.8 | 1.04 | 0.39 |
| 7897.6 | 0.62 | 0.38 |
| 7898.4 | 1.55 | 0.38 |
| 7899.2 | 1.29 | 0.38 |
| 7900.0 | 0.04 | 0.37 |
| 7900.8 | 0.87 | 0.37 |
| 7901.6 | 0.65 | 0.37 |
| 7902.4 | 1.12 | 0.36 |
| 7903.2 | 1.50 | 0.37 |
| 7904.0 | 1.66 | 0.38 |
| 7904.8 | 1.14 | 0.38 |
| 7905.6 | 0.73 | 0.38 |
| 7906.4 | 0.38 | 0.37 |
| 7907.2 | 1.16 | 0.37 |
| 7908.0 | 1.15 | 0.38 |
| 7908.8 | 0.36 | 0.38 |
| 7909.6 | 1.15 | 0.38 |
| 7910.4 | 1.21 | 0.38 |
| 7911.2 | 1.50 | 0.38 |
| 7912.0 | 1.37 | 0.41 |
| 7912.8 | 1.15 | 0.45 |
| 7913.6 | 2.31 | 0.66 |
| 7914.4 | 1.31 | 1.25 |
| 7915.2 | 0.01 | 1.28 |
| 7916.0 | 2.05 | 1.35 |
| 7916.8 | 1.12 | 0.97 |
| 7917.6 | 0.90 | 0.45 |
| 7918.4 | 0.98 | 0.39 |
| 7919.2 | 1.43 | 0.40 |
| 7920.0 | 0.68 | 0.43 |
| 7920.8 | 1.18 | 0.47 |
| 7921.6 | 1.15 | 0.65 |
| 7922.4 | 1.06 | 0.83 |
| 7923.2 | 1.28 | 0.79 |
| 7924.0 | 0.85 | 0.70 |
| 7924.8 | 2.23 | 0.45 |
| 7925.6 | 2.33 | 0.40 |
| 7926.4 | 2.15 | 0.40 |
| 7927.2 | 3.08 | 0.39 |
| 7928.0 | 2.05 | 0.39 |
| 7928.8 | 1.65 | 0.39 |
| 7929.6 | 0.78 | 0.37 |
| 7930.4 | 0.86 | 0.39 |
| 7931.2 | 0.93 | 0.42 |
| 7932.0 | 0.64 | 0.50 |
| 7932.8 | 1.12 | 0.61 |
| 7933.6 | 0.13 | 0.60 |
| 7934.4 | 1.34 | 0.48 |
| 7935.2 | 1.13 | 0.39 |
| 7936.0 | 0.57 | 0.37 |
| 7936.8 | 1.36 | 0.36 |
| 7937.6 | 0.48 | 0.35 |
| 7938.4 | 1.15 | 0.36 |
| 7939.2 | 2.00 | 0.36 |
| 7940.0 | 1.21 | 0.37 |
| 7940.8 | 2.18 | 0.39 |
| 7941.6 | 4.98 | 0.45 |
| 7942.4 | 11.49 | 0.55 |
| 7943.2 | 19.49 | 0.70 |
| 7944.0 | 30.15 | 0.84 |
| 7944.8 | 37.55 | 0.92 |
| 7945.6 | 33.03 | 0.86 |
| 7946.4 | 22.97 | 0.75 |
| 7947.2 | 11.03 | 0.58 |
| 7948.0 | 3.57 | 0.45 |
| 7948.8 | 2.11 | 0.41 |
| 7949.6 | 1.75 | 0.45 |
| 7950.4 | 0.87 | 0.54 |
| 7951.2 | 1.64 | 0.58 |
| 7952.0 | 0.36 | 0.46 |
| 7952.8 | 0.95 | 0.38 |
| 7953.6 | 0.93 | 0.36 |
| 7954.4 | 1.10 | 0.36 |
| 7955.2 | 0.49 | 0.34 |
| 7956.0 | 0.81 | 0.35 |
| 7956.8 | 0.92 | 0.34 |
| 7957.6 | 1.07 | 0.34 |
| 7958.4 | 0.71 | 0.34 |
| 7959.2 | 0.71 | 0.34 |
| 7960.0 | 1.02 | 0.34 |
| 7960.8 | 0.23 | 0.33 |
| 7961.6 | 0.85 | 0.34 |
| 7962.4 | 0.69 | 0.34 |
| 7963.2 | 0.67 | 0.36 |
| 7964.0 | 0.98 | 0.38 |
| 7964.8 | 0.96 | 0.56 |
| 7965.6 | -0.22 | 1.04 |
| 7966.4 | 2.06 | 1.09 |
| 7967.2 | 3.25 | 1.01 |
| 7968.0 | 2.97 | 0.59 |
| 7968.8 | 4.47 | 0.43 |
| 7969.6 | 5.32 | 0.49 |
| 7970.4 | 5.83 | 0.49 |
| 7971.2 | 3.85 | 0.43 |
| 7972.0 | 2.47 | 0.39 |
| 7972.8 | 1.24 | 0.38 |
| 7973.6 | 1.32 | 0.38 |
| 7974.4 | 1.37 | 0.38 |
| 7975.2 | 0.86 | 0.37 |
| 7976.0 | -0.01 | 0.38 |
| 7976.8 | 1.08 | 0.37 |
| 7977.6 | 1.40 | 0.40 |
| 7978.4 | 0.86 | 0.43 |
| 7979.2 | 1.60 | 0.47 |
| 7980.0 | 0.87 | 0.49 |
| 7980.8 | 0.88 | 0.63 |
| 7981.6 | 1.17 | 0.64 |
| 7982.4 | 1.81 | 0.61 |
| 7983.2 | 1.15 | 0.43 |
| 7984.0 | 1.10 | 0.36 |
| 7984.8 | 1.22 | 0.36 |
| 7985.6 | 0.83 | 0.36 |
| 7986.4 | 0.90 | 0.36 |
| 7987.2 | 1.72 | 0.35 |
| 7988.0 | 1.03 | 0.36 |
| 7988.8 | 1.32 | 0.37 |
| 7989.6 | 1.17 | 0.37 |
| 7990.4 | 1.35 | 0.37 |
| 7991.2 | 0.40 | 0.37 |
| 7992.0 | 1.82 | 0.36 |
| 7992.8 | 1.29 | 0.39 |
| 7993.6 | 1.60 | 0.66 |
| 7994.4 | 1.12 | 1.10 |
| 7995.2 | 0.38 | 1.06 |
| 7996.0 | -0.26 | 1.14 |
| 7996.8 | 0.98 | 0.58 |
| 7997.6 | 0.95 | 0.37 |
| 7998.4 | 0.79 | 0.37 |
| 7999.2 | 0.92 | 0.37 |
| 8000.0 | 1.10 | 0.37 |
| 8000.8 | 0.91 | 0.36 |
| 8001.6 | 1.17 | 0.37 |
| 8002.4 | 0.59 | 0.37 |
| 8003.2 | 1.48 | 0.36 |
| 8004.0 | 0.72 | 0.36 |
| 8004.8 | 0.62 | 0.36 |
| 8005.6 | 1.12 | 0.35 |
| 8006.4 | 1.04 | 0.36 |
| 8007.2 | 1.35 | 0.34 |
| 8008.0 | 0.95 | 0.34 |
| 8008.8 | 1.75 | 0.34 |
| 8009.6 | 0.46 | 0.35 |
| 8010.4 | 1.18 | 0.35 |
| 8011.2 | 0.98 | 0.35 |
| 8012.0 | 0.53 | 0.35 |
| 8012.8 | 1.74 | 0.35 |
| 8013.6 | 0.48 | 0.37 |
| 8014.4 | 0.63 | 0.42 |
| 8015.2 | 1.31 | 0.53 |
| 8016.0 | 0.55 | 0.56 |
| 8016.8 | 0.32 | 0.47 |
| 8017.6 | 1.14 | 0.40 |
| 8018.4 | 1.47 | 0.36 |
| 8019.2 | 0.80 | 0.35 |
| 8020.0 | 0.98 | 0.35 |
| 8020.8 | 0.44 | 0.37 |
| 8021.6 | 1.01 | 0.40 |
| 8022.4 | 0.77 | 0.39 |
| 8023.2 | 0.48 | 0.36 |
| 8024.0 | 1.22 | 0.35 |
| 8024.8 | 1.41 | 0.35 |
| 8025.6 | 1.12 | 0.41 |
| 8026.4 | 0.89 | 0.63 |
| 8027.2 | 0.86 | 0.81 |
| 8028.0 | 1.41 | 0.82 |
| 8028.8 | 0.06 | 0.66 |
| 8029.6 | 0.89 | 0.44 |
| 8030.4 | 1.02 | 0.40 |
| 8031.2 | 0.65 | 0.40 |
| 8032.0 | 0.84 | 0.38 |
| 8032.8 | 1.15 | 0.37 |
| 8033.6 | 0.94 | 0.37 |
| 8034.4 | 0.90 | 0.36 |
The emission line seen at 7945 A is H-alpha 6563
